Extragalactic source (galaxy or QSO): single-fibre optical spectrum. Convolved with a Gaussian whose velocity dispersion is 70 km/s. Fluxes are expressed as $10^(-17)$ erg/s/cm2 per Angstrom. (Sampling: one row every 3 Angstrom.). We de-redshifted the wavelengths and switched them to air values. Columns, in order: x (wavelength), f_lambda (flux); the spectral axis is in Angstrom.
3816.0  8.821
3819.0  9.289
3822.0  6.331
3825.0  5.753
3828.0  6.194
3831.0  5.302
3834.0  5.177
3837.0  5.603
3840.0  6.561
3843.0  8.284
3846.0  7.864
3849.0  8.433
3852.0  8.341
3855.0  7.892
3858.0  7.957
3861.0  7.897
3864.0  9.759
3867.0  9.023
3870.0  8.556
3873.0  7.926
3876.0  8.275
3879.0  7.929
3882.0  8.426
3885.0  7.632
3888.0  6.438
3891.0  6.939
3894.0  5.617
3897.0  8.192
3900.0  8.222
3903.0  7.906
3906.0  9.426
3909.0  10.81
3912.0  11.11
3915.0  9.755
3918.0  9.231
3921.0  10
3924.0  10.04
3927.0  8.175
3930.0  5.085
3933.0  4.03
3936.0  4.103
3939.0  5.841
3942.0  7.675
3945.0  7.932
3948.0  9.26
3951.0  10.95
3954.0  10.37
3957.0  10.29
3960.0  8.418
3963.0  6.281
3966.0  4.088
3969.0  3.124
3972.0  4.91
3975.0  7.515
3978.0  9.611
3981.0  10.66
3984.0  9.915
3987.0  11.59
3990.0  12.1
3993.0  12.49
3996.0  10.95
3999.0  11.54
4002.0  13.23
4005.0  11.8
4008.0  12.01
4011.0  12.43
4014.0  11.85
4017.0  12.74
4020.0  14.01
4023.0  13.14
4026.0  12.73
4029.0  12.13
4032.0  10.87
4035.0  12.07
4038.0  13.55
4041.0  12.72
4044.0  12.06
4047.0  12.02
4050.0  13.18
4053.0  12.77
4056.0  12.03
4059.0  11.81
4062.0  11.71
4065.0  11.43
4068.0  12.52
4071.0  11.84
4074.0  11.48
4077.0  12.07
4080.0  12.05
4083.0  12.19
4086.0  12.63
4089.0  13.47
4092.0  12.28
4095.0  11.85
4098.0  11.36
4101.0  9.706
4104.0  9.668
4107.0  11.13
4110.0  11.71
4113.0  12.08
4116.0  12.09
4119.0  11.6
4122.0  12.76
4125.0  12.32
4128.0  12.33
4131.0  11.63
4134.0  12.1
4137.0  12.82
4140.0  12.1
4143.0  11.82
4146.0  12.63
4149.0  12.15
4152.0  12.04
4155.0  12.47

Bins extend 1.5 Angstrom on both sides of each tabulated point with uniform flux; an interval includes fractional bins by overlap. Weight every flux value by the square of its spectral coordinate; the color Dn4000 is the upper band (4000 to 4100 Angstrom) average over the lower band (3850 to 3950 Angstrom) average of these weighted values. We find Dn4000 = 1.64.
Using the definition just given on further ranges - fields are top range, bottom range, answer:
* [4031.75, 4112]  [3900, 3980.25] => 1.61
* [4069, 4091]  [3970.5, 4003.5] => 1.23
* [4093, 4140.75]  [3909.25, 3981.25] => 1.62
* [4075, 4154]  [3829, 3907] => 1.76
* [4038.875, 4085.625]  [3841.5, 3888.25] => 1.64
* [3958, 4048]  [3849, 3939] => 1.41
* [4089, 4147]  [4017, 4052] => 0.98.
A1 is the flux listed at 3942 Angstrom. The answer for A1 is 7.675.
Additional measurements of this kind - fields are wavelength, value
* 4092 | 12.28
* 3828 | 6.194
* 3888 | 6.438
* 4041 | 12.72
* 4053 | 12.77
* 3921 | 10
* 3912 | 11.11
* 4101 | 9.706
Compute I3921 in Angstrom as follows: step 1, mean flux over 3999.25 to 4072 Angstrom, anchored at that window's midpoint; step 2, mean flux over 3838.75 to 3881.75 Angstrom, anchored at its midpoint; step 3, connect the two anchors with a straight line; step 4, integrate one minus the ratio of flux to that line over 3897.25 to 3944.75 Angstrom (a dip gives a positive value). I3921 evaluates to 7.39 Angstrom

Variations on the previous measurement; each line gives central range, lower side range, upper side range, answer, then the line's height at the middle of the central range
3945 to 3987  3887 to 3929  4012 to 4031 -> 9.8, 10.7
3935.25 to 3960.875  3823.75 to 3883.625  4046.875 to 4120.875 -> 2.5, 9.33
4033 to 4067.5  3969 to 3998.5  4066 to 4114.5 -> -4.2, 11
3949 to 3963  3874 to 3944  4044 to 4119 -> -1.0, 8.96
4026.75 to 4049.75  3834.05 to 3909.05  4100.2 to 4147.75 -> -3.9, 10.5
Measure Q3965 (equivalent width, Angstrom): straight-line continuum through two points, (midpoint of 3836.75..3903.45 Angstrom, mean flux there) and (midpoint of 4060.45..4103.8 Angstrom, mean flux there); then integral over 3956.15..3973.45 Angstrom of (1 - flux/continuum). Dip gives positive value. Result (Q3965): 6.4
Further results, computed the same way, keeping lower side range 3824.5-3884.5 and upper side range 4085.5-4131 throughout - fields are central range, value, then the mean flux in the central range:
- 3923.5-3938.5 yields 4.8 Angstrom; 6.01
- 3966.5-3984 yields 4.3 Angstrom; 7.22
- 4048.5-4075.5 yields -2.6 Angstrom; 12.1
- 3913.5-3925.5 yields -1.5 Angstrom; 9.76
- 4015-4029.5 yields -3.7 Angstrom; 13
